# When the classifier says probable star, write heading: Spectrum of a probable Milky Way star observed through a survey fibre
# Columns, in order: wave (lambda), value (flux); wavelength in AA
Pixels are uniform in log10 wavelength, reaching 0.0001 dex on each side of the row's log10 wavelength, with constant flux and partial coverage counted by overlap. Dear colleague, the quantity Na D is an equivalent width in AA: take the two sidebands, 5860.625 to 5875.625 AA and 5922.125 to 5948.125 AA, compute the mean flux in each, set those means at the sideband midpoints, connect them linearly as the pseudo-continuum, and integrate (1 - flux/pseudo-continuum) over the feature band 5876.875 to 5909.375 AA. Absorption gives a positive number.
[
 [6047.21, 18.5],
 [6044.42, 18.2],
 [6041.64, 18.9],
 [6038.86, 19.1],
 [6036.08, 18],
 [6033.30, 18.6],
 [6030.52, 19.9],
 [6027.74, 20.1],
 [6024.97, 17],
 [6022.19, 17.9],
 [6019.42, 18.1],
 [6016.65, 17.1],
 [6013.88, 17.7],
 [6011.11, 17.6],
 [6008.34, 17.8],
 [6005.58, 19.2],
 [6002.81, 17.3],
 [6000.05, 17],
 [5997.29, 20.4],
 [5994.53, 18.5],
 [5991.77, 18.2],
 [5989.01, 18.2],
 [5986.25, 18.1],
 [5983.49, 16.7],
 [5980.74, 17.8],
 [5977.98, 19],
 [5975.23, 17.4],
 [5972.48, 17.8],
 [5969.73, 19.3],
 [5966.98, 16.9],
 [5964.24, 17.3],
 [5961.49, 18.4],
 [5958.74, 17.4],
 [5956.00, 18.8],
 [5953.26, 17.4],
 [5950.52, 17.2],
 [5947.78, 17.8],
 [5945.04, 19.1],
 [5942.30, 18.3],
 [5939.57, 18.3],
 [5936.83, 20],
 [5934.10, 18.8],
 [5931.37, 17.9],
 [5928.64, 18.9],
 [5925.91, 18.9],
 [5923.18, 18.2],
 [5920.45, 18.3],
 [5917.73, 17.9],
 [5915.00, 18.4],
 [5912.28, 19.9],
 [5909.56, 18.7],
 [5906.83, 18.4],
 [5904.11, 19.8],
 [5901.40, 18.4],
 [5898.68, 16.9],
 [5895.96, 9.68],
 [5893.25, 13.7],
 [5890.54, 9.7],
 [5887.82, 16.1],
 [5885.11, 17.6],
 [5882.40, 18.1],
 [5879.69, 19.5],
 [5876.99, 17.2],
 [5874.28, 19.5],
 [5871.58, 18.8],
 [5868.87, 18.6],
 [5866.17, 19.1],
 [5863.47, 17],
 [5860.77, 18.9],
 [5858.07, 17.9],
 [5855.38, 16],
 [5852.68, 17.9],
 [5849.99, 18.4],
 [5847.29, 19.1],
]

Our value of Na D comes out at 4.1 AA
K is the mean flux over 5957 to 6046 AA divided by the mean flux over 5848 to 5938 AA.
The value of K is 1.03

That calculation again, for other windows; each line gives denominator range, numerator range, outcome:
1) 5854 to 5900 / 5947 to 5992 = 1.07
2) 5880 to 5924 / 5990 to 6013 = 1.08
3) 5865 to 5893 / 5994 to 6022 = 1.05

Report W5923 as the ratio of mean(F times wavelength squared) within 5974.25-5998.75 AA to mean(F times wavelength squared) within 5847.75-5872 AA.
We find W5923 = 1.1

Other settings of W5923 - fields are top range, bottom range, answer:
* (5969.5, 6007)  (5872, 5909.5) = 1.13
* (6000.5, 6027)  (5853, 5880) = 1.03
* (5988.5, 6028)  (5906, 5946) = 1.00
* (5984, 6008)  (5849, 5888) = 1.05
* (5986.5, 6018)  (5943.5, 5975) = 1.02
